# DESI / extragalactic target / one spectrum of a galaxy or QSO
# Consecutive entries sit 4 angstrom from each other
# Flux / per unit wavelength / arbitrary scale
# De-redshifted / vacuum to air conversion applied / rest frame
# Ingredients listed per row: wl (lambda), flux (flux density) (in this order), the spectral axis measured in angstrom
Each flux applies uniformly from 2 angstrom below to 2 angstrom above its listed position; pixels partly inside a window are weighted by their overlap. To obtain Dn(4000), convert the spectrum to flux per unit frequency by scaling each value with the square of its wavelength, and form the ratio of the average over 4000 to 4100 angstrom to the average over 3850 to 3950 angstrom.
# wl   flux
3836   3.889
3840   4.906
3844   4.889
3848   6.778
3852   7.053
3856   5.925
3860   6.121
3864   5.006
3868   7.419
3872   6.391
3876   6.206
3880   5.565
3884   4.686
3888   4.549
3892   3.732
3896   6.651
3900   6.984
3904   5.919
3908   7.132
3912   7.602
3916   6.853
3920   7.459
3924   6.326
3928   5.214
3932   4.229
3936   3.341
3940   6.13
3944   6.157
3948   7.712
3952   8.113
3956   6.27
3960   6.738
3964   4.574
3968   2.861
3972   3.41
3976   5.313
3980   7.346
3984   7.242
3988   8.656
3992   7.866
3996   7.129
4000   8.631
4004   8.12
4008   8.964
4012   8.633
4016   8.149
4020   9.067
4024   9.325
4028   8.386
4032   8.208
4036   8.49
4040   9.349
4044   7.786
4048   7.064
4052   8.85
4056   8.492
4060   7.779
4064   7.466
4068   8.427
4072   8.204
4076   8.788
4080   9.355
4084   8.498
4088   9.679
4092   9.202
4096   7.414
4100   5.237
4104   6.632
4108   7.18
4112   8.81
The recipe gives 1.5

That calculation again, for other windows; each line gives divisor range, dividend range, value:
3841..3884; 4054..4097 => 1.57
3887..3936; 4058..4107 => 1.47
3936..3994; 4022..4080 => 1.41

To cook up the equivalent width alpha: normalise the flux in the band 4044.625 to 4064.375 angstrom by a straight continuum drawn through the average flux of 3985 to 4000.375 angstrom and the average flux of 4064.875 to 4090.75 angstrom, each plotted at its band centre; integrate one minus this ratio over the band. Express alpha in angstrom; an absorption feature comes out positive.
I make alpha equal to 1.4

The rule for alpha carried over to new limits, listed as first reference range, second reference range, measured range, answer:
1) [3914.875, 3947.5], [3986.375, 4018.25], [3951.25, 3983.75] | 6.69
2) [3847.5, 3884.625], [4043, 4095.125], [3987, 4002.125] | -0.90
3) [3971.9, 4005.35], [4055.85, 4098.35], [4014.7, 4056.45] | -3.09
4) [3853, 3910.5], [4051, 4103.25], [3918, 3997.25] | 8.34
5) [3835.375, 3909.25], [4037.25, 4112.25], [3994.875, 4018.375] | -3.19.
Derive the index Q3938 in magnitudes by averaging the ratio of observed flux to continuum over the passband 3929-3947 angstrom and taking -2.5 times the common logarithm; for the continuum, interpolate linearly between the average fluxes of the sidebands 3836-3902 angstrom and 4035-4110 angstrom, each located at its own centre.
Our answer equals 0.27 mag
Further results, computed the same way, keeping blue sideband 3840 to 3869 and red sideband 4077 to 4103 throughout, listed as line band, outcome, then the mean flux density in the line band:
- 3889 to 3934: 0.07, 6.15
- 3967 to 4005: 0.08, 6.72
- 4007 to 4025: -0.17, 8.79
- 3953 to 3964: 0.11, 6.3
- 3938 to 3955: -0.02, 6.98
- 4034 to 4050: -0.06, 8.17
